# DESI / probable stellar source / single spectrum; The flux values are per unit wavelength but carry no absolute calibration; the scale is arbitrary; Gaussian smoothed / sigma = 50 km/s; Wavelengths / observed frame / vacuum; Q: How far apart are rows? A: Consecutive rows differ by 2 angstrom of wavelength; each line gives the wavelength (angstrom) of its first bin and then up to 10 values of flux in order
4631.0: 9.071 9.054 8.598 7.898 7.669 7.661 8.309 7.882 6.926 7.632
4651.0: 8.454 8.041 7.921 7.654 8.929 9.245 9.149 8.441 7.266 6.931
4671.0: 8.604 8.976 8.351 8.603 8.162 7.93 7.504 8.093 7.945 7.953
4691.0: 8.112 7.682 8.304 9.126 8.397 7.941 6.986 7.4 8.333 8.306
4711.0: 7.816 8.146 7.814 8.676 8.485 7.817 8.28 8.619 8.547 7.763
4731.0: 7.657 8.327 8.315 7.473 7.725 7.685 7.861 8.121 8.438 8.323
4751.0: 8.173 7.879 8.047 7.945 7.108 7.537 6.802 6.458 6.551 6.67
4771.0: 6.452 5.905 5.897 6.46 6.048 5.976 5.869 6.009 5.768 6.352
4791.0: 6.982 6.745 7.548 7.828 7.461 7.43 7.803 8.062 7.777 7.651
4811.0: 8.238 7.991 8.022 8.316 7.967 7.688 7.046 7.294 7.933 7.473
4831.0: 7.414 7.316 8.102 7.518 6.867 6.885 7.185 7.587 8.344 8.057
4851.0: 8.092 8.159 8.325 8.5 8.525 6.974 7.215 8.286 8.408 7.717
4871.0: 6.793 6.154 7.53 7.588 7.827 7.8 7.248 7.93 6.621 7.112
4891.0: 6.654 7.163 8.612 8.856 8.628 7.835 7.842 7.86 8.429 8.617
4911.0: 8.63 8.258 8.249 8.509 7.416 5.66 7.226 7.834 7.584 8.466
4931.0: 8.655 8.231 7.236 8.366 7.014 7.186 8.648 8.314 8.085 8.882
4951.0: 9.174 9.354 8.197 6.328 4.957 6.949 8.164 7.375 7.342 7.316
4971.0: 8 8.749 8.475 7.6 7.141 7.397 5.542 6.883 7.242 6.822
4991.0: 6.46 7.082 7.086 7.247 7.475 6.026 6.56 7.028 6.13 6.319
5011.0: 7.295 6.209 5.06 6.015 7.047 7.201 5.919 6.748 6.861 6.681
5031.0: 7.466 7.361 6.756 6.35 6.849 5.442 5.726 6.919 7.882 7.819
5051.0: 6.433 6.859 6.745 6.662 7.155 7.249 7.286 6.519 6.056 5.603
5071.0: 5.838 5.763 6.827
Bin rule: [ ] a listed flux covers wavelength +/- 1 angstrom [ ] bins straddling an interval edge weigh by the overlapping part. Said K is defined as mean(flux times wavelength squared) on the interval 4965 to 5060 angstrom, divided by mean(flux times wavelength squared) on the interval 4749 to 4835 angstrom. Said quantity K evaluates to 1.0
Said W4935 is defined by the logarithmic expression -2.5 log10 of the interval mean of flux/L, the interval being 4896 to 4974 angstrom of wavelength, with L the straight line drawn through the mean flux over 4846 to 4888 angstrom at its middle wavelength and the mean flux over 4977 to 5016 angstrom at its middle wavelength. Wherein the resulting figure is -0.10 mag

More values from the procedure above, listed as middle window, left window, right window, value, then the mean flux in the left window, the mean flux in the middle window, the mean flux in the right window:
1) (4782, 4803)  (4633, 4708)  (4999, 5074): 0.11 mag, 8.09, 6.85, 6.6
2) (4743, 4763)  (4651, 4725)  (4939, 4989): 0.02 mag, 8.16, 7.89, 7.61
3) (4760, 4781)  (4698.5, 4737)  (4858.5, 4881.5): 0.22 mag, 8.07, 6.45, 7.54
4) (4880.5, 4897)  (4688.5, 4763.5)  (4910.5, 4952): 0.07 mag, 8.01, 7.47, 7.97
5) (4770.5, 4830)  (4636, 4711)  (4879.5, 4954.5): 0.12 mag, 8.07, 7.14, 7.95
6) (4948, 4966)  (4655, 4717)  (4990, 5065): -0.10 mag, 8.14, 7.71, 6.74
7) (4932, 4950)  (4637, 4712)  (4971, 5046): -0.14 mag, 8.07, 8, 6.8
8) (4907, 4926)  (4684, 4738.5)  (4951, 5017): -0.08 mag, 8.08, 7.85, 7.07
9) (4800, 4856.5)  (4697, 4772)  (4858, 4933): 0.01 mag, 7.82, 7.74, 7.76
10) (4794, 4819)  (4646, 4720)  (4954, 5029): -0.03 mag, 8.11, 7.85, 6.92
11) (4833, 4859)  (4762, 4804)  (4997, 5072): -0.18 mag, 6.62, 7.81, 6.64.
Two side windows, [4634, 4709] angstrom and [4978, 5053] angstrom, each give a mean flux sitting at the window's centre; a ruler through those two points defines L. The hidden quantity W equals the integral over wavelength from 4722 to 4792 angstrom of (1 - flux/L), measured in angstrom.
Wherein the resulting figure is 4.5 angstrom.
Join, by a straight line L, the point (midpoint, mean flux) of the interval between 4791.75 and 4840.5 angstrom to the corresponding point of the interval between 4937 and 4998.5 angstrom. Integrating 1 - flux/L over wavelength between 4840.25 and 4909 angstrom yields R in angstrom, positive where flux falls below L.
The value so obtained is -1.4 angstrom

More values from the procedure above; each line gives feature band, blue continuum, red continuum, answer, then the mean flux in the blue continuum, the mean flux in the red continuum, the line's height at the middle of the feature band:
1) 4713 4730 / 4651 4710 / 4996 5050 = -0.6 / 8.15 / 6.68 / 7.98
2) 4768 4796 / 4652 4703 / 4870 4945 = 5.8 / 8.19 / 7.74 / 7.99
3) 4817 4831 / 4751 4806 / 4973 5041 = -1.5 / 6.9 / 6.81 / 6.88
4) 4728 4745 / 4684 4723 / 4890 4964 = 0.4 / 8.08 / 7.89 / 8.05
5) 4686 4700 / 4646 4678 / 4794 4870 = -0.2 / 8.2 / 7.76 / 8.12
